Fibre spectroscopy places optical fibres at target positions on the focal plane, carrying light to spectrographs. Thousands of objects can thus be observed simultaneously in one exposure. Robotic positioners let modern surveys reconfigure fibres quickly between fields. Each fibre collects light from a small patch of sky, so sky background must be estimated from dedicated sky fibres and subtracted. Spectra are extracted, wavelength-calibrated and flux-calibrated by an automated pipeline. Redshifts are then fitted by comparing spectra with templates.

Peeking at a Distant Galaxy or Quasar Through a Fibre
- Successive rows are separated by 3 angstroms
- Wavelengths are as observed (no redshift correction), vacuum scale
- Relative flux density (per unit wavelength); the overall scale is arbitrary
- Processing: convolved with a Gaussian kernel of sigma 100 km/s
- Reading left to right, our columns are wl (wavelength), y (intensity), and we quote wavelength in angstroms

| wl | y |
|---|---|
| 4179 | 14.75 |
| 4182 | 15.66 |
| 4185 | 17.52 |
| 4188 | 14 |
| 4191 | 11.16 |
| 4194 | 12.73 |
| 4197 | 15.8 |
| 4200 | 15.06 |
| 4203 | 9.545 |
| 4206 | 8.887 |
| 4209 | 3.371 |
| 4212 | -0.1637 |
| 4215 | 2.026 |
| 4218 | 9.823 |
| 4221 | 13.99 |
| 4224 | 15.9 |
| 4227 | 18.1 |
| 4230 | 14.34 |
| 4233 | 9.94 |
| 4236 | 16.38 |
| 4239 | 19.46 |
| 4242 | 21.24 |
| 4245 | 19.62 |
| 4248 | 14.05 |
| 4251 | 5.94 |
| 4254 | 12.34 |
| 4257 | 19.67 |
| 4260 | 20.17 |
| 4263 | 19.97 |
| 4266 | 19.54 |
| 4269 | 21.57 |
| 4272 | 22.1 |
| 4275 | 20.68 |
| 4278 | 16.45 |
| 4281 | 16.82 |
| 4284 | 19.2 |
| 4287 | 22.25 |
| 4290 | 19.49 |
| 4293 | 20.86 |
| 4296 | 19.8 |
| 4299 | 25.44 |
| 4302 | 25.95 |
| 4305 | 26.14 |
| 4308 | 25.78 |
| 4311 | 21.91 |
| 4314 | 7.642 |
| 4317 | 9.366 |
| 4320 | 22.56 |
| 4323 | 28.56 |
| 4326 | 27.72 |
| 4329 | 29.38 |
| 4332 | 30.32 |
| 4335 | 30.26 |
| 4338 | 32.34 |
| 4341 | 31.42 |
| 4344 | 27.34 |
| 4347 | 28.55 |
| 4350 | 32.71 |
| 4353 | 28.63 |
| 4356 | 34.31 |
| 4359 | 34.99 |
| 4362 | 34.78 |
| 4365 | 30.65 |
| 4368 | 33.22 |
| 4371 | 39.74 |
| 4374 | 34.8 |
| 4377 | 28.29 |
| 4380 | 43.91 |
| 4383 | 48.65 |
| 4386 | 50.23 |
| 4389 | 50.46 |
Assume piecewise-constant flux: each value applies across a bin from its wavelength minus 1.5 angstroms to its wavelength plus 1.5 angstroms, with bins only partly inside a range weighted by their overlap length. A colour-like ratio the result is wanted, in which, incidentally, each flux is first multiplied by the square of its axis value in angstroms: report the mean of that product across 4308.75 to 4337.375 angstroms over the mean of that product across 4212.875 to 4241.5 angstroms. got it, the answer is 1.84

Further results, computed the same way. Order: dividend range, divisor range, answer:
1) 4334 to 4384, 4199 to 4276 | 2.48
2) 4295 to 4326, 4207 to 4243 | 1.89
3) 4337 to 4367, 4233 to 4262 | 2.04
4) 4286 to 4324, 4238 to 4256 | 1.40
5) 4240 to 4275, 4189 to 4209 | 1.60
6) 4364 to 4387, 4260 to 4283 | 2.07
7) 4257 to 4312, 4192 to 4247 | 1.75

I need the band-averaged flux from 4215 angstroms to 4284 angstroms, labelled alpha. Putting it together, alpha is 16.5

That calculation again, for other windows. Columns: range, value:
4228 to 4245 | 16.6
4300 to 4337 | 23.9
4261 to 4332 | 21.5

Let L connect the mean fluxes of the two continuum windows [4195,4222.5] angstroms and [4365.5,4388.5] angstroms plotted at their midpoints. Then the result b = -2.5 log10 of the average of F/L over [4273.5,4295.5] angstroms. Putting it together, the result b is 0.17 mag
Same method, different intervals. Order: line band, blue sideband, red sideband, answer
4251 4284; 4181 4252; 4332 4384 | 0.11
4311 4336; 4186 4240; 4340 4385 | 0.24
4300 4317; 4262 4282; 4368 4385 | 0.26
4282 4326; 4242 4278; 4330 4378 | 0.15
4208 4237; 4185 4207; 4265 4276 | 0.48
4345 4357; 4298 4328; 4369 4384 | 0.04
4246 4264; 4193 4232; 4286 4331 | 0.04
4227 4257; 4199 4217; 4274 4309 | -0.24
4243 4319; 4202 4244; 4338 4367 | 0.08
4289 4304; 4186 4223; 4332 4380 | 0.05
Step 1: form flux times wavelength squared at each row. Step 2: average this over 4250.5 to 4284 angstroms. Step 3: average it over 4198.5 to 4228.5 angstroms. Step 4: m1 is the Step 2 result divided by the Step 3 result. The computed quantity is 1.93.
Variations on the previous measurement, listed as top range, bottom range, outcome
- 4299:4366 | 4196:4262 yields 2.20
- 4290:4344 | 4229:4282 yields 1.45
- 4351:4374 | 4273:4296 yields 1.80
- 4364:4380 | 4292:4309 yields 1.48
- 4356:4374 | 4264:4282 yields 1.84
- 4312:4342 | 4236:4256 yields 1.65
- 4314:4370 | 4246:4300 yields 1.60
